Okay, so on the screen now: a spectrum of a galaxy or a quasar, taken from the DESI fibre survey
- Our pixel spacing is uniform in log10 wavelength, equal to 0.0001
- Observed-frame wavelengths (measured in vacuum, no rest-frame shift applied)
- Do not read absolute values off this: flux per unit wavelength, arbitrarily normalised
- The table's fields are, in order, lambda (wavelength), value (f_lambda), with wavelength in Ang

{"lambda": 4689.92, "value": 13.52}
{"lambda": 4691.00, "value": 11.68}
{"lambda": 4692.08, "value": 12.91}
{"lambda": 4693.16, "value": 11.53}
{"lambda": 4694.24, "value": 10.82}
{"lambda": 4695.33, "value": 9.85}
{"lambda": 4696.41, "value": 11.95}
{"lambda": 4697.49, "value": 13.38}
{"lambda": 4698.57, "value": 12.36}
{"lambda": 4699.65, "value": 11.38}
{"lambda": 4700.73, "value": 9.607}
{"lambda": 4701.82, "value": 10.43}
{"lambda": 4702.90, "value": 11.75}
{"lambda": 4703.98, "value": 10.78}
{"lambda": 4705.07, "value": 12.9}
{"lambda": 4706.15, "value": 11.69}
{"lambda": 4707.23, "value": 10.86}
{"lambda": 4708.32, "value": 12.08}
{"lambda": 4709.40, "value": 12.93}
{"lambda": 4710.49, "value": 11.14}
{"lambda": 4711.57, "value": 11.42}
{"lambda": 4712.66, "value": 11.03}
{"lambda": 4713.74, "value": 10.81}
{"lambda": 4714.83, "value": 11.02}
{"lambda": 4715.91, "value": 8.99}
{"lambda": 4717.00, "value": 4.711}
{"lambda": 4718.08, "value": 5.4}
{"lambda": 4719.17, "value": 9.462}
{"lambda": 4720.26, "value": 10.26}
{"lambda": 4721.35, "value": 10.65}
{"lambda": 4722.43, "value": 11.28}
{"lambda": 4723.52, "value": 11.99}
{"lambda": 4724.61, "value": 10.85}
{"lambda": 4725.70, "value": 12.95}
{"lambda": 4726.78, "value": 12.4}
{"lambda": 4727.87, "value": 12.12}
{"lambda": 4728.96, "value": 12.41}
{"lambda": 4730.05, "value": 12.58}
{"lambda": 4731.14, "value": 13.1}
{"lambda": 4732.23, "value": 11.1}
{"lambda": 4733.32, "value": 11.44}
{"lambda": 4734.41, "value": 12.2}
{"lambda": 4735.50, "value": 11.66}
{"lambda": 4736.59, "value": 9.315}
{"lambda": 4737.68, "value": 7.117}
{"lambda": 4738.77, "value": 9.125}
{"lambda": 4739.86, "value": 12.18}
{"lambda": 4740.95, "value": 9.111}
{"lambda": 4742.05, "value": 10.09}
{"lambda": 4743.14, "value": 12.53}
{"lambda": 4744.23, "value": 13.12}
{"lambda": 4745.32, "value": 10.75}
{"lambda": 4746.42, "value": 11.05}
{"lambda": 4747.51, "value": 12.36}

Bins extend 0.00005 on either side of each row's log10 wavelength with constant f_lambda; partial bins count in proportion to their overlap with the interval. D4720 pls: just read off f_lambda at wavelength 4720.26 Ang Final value 10.26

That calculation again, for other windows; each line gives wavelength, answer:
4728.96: 12.41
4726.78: 12.4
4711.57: 11.42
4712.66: 11.03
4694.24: 10.82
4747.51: 12.36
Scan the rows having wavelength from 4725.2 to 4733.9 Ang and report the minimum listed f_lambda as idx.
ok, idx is 11.1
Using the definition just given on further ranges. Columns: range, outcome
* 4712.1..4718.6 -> 4.711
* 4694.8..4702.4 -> 9.607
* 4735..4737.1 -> 9.315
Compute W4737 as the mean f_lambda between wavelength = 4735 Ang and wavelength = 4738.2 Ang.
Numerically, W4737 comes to 9.35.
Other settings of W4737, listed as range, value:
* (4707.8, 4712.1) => 11.9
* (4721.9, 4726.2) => 11.7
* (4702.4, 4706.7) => 11.8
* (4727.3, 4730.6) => 12.4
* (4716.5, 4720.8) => 7.48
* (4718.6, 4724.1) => 10.7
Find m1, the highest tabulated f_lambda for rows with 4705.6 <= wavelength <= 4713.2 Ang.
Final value 12.93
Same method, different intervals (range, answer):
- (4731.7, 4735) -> 12.2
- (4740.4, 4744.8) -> 13.12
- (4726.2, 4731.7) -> 13.1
